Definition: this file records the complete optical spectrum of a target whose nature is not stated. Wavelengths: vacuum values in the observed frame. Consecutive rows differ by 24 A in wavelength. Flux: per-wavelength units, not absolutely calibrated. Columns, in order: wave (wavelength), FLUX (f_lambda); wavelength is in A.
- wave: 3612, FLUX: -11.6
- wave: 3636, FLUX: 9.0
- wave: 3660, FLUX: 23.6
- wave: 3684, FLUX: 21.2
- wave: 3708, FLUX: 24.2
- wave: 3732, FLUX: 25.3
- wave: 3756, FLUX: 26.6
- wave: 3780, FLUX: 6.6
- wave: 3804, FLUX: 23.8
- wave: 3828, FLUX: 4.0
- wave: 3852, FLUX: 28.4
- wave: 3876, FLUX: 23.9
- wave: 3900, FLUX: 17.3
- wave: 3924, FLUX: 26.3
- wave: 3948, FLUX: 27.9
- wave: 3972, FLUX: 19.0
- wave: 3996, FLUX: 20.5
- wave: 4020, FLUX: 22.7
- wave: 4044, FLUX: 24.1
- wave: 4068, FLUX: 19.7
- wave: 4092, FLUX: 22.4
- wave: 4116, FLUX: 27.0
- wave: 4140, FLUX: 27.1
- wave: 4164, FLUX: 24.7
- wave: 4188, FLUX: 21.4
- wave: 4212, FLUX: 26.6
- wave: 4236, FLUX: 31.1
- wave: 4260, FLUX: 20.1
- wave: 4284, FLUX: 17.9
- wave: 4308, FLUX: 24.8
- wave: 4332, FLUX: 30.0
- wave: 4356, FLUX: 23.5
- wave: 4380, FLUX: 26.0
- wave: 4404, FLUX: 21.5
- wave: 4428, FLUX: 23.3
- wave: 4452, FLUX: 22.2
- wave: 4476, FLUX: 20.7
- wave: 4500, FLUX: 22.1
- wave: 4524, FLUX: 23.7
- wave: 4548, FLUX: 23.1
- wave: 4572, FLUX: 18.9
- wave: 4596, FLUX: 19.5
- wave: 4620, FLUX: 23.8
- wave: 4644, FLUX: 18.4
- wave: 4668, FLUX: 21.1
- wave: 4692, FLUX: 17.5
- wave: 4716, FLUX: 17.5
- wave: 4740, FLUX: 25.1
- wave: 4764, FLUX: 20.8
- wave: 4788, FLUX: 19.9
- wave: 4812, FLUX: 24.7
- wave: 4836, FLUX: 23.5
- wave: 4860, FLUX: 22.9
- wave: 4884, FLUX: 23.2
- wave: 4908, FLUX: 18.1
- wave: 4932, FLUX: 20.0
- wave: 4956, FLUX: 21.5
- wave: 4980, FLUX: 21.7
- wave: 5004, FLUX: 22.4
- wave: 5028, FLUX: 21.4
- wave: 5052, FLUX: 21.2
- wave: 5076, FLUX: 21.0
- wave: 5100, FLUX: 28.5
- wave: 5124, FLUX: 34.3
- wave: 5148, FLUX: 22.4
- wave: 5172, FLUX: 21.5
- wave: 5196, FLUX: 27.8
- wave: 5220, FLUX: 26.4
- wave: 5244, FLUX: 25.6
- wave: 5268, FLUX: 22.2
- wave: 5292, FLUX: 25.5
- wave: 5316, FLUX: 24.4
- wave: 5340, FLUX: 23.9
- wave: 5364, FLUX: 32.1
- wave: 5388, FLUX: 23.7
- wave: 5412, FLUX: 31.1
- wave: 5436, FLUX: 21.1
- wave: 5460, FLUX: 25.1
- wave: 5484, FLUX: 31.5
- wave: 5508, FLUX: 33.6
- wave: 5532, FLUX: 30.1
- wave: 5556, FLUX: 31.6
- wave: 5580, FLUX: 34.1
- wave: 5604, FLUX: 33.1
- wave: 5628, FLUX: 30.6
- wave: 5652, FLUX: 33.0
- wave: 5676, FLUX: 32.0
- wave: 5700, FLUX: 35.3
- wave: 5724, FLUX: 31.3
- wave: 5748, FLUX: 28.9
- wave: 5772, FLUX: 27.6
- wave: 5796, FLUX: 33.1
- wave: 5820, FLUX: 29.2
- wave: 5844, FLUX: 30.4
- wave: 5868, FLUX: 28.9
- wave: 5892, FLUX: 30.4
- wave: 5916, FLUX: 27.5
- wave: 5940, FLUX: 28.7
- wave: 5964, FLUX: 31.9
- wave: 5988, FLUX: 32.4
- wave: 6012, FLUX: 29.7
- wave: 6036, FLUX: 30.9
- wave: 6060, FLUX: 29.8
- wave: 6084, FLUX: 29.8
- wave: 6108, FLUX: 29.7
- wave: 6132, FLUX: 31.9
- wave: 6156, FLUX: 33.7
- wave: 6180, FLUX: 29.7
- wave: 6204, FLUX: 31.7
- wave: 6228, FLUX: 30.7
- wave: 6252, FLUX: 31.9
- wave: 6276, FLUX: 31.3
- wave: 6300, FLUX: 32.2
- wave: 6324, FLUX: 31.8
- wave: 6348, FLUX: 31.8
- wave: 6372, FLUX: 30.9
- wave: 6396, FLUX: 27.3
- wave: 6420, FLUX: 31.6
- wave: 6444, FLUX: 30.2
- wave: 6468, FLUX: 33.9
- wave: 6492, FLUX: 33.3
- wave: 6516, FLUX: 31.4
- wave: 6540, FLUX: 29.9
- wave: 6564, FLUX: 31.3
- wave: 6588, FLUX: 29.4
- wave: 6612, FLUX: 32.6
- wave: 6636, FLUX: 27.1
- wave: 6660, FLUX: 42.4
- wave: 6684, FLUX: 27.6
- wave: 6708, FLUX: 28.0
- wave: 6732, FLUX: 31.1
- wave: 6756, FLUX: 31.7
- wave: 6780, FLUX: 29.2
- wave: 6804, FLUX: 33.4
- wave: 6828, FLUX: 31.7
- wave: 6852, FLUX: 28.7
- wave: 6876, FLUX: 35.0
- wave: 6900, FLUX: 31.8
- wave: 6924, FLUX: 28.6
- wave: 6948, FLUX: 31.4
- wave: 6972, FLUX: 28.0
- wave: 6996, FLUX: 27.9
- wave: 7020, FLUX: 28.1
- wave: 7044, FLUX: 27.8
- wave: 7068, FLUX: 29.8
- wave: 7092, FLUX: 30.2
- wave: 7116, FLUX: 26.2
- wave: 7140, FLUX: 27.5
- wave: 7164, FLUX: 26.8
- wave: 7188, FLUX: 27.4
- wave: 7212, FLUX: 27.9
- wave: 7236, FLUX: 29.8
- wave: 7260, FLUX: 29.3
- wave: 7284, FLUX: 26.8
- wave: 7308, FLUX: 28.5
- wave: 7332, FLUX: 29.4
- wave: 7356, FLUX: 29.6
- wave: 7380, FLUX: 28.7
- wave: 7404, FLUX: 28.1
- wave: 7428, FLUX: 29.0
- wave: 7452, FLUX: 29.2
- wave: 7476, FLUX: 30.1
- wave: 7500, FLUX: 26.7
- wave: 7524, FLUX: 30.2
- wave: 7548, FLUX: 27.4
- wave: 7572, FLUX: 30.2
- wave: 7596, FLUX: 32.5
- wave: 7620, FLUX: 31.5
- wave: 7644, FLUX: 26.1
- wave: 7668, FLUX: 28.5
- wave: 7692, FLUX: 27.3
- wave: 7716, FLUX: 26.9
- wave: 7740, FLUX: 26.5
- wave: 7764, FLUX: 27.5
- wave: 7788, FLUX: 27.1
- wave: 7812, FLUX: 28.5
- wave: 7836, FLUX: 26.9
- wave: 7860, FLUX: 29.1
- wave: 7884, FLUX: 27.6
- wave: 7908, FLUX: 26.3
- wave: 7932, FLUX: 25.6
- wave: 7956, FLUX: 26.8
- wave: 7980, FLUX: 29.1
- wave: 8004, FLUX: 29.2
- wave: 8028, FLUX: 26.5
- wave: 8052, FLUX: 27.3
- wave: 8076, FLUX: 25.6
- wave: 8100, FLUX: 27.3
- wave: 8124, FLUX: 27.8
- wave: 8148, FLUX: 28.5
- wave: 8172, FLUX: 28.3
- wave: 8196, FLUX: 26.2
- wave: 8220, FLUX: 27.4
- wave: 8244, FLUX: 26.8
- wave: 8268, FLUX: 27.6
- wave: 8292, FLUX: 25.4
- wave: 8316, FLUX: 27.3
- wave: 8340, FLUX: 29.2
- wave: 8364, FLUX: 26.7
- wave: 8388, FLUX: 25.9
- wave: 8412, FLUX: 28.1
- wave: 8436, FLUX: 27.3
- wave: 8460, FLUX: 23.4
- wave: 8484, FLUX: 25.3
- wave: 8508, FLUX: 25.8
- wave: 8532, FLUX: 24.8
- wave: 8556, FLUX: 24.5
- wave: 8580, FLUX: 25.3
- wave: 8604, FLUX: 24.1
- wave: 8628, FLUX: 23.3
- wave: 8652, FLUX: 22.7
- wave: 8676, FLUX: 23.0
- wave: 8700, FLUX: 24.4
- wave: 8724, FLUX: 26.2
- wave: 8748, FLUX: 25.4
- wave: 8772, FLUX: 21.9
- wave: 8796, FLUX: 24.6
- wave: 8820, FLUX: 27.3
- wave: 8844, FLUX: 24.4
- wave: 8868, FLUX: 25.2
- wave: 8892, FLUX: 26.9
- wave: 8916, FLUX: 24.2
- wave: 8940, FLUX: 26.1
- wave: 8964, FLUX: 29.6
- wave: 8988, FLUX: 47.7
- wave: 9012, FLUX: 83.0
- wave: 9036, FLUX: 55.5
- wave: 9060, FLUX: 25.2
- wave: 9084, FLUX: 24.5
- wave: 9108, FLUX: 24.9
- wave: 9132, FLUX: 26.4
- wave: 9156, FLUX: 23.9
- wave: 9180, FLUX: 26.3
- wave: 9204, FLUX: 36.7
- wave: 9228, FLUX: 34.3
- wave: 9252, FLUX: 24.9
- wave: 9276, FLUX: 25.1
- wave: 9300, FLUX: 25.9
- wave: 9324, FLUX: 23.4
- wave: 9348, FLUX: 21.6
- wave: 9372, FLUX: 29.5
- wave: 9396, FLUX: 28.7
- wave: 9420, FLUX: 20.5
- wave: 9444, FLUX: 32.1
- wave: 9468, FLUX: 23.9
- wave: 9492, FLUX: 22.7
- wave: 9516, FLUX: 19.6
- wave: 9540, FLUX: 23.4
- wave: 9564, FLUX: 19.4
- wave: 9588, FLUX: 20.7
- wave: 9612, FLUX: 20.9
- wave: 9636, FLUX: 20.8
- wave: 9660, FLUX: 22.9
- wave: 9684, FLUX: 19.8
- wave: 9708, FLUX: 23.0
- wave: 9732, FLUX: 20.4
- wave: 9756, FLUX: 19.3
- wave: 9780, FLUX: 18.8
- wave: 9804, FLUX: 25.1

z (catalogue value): 0.37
